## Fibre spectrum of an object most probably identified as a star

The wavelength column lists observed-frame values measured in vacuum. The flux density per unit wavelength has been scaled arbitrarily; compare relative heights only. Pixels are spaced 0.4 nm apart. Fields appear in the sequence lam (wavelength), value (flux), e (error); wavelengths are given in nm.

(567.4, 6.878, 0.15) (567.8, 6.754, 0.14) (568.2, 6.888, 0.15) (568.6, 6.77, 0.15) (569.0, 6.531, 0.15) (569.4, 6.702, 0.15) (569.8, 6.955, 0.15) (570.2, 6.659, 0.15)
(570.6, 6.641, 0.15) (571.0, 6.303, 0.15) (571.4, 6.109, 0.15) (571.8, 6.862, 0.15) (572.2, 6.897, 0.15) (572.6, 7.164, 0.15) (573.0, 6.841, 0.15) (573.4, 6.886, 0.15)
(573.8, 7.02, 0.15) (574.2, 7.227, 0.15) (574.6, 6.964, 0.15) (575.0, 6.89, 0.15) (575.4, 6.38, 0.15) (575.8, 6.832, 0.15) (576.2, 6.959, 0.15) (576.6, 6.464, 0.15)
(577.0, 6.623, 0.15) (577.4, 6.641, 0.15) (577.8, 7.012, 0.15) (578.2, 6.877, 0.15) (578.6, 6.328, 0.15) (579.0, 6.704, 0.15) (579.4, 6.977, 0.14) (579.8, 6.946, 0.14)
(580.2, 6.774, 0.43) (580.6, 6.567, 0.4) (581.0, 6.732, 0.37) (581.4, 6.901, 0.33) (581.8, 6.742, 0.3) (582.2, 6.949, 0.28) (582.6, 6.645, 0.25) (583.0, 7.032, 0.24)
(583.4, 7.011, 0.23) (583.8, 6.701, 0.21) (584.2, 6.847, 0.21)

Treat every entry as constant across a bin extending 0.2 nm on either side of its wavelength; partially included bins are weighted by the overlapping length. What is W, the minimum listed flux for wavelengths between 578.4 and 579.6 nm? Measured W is 6.328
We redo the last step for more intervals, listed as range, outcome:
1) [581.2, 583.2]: 6.645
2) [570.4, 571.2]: 6.303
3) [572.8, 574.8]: 6.841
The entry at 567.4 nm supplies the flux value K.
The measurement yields 6.878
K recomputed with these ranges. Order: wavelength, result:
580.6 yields 6.567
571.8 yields 6.862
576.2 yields 6.959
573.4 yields 6.886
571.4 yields 6.109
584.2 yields 6.847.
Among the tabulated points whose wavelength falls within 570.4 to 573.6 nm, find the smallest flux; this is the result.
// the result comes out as 6.109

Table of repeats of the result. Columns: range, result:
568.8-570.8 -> 6.531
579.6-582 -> 6.567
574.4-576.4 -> 6.38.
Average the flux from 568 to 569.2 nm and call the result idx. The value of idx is 6.73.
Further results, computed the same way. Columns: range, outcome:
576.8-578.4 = 6.79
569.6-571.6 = 6.53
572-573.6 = 6.95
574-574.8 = 7.1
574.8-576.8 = 6.71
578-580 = 6.77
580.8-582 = 6.79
